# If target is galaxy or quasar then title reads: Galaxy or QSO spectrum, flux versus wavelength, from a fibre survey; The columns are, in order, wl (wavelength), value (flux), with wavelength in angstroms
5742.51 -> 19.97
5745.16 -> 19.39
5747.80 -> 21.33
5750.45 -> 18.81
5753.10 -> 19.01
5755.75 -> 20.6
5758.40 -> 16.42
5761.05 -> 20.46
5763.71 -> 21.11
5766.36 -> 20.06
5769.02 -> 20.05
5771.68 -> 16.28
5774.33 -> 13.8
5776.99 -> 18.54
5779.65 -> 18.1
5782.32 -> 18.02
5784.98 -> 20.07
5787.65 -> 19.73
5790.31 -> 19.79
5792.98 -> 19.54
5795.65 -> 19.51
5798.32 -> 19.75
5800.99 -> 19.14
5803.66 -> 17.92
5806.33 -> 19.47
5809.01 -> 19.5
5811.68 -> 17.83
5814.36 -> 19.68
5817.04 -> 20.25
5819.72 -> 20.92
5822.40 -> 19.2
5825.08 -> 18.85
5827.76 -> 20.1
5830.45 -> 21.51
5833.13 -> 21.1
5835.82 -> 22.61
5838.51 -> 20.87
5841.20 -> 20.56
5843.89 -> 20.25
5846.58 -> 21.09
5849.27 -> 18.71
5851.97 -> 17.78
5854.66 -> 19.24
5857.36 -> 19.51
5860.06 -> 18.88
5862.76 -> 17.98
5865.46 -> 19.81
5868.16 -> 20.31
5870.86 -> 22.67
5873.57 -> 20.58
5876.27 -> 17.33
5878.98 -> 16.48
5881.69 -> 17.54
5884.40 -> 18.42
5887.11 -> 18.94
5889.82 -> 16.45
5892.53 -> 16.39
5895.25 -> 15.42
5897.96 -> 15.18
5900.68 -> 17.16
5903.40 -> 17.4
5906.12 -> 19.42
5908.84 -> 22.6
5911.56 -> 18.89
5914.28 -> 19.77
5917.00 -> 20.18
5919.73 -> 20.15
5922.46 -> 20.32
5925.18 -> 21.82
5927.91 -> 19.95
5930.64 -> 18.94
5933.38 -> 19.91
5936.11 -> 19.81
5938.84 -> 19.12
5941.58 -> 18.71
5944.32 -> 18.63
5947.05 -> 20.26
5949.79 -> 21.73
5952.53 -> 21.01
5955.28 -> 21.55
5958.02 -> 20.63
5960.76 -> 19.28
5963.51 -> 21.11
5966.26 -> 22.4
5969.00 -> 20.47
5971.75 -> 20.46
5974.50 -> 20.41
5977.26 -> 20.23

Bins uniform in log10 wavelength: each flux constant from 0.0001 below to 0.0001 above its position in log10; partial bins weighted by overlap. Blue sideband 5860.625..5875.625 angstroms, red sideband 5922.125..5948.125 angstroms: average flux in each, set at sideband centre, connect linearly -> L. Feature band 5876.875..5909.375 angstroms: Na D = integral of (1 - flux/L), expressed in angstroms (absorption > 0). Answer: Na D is 4.00 angstroms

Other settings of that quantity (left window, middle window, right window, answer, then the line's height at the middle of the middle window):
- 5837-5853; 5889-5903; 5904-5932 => 2.7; 20.1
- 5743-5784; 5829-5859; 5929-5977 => -1.3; 19.4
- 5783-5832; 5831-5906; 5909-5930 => 4.0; 20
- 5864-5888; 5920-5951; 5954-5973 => 0.6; 20.3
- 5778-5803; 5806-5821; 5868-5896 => -0.5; 19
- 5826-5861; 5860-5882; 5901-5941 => 1.0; 20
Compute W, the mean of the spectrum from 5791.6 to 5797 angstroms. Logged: 19.5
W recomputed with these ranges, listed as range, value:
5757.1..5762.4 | 18.4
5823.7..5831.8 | 20.2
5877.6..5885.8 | 17.5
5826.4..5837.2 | 21.3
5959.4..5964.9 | 20.2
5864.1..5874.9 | 20.8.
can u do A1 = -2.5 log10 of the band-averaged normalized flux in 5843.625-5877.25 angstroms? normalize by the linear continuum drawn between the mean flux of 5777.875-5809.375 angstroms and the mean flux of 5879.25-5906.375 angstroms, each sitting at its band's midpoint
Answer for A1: -0.10 mag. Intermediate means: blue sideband 19.2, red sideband 17.1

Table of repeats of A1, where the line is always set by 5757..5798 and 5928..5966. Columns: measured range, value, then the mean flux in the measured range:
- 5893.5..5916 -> 0.09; 18.2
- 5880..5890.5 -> 0.10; 17.9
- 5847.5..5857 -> 0.03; 18.8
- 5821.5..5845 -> -0.07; 20.6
